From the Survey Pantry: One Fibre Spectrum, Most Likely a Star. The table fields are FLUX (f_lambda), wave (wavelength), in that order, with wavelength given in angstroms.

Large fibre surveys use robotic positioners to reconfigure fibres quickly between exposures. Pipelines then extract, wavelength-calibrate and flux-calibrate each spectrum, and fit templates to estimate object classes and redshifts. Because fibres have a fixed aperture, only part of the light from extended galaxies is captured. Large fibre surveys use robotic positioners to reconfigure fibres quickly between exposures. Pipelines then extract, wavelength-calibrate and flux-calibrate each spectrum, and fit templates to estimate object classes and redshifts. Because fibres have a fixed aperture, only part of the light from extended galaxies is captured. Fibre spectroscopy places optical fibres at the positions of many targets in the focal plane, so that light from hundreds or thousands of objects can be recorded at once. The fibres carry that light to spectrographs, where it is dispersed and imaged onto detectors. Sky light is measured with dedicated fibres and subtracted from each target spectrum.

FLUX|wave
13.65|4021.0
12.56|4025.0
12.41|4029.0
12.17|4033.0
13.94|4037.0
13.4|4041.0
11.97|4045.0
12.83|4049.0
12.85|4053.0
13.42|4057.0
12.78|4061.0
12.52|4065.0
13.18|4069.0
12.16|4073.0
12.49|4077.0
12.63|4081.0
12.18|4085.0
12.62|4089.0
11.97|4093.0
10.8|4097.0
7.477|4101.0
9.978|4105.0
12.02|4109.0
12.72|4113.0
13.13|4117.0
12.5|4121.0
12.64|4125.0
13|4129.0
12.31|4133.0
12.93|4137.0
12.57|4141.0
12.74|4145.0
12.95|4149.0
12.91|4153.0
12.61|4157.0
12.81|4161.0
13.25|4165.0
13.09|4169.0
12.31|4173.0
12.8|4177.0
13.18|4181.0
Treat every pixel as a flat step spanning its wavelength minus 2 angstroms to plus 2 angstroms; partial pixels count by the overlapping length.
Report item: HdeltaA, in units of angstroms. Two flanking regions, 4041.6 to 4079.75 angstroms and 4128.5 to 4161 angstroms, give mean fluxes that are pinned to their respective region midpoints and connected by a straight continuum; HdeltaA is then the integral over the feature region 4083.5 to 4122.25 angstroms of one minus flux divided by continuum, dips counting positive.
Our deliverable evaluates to 3.70 angstroms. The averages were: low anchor 12.7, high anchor 12.7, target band 11.5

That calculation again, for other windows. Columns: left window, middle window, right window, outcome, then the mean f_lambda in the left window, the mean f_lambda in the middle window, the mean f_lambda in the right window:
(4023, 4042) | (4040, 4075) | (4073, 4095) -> -0.42 angstroms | 12.9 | 12.8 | 12.4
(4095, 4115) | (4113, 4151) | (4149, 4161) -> -3.18 angstroms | 10.6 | 12.8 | 12.8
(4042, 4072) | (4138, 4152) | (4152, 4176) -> 0.05 angstroms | 12.8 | 12.8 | 12.8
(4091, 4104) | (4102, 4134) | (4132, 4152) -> -2.34 angstroms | 10.1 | 12.1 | 12.7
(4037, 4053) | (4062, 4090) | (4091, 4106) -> -3.25 angstroms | 12.9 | 12.5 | 10.1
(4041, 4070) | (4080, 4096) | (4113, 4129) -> 0.71 angstroms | 12.8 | 12.2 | 12.8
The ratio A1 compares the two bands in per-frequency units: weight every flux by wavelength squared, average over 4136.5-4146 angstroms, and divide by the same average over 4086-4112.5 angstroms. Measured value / 1.18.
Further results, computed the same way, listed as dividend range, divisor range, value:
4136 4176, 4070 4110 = 1.15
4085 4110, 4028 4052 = 0.87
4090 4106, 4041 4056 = 0.82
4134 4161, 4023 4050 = 1.06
